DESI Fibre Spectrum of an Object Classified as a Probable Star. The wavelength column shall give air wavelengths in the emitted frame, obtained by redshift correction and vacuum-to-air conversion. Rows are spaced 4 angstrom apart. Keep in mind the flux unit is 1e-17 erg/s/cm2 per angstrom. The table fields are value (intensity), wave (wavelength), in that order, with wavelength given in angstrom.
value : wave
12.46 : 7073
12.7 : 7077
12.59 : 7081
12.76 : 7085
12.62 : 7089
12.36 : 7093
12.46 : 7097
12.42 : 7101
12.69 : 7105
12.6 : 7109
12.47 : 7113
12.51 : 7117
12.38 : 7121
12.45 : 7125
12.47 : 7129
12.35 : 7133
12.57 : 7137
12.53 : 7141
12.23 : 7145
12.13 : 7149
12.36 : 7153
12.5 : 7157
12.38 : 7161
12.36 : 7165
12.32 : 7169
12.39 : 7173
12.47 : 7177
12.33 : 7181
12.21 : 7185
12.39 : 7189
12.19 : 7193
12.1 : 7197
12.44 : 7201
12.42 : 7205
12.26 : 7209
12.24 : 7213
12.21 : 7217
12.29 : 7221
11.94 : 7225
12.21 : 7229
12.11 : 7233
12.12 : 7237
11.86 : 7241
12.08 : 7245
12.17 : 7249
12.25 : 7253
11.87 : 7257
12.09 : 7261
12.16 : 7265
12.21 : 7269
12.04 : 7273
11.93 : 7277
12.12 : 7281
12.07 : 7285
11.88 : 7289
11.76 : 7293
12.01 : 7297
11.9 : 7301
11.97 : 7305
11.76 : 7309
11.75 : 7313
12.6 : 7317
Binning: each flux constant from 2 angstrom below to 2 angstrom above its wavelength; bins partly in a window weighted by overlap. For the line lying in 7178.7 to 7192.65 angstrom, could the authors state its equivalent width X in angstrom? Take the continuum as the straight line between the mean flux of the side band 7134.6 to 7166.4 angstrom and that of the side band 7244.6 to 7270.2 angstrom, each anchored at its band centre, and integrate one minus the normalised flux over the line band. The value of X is 0.0 angstrom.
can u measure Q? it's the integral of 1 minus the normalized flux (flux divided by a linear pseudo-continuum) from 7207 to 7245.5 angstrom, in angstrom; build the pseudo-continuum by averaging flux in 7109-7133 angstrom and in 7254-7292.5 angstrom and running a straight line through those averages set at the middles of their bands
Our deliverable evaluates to 0.1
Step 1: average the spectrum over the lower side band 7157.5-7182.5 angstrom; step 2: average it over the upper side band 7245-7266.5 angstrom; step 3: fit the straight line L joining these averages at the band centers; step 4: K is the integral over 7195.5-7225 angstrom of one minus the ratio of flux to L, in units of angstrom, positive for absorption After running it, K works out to 0.0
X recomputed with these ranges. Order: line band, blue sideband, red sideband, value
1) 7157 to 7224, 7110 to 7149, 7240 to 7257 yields -0.35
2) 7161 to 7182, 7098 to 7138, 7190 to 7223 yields -0.03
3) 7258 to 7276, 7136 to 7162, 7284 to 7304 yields -0.14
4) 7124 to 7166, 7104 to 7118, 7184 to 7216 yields 0.21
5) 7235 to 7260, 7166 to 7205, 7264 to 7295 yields 0.13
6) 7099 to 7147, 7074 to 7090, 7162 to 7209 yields 0.21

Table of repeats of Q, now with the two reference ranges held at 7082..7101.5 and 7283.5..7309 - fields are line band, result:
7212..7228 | 0.0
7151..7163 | -0.1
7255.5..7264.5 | 0.0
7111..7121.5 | 0.0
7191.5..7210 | -0.1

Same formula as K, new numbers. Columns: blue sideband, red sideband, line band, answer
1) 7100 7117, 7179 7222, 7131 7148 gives 0.07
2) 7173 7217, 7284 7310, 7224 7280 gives 0.02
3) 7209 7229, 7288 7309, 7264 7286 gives -0.20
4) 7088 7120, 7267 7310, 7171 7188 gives -0.09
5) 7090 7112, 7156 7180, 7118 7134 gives 0.06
